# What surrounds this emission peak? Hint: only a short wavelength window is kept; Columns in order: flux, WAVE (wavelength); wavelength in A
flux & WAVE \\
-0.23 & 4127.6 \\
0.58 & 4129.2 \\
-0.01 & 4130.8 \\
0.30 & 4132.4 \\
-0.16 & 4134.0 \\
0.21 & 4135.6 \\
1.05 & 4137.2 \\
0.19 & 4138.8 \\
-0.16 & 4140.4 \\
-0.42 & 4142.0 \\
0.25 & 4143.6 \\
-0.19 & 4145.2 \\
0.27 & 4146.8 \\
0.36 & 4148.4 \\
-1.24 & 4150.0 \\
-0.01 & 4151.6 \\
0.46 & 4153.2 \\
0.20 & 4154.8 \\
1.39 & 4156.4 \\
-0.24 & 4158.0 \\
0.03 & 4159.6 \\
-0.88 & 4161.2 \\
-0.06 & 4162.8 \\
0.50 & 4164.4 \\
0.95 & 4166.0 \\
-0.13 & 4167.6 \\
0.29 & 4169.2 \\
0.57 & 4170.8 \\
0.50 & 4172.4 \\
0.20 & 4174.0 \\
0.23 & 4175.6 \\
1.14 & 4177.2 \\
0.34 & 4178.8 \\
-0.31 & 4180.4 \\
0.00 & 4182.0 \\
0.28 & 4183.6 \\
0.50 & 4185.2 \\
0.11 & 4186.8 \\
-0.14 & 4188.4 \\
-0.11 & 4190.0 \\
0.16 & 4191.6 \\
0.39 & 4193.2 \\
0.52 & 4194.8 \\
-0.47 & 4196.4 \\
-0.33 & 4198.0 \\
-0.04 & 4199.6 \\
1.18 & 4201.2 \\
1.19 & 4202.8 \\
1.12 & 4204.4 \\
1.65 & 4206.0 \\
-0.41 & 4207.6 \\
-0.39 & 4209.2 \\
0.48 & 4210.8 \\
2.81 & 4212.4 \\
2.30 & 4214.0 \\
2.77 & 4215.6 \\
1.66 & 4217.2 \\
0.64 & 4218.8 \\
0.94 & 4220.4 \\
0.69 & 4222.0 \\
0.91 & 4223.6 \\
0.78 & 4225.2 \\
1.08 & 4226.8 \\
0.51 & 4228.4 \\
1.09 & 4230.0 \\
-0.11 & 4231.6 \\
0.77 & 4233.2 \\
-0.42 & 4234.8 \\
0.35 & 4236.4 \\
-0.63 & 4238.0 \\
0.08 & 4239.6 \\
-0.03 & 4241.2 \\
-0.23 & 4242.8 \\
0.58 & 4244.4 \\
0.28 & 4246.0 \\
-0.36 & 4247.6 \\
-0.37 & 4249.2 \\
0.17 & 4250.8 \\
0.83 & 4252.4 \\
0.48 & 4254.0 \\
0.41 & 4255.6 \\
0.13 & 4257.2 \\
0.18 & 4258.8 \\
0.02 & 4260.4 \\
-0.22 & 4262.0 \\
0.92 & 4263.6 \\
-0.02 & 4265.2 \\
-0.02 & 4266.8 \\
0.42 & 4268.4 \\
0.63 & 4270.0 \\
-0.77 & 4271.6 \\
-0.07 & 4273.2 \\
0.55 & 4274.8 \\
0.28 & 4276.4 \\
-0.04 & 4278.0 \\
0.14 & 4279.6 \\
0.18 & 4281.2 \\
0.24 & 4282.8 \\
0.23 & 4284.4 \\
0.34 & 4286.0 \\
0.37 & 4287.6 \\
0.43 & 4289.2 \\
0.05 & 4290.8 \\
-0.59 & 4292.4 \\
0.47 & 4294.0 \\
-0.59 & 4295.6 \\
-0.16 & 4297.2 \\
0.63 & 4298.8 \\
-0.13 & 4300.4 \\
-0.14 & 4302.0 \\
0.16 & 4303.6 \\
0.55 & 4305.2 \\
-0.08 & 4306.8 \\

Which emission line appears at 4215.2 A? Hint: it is Lyman alpha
